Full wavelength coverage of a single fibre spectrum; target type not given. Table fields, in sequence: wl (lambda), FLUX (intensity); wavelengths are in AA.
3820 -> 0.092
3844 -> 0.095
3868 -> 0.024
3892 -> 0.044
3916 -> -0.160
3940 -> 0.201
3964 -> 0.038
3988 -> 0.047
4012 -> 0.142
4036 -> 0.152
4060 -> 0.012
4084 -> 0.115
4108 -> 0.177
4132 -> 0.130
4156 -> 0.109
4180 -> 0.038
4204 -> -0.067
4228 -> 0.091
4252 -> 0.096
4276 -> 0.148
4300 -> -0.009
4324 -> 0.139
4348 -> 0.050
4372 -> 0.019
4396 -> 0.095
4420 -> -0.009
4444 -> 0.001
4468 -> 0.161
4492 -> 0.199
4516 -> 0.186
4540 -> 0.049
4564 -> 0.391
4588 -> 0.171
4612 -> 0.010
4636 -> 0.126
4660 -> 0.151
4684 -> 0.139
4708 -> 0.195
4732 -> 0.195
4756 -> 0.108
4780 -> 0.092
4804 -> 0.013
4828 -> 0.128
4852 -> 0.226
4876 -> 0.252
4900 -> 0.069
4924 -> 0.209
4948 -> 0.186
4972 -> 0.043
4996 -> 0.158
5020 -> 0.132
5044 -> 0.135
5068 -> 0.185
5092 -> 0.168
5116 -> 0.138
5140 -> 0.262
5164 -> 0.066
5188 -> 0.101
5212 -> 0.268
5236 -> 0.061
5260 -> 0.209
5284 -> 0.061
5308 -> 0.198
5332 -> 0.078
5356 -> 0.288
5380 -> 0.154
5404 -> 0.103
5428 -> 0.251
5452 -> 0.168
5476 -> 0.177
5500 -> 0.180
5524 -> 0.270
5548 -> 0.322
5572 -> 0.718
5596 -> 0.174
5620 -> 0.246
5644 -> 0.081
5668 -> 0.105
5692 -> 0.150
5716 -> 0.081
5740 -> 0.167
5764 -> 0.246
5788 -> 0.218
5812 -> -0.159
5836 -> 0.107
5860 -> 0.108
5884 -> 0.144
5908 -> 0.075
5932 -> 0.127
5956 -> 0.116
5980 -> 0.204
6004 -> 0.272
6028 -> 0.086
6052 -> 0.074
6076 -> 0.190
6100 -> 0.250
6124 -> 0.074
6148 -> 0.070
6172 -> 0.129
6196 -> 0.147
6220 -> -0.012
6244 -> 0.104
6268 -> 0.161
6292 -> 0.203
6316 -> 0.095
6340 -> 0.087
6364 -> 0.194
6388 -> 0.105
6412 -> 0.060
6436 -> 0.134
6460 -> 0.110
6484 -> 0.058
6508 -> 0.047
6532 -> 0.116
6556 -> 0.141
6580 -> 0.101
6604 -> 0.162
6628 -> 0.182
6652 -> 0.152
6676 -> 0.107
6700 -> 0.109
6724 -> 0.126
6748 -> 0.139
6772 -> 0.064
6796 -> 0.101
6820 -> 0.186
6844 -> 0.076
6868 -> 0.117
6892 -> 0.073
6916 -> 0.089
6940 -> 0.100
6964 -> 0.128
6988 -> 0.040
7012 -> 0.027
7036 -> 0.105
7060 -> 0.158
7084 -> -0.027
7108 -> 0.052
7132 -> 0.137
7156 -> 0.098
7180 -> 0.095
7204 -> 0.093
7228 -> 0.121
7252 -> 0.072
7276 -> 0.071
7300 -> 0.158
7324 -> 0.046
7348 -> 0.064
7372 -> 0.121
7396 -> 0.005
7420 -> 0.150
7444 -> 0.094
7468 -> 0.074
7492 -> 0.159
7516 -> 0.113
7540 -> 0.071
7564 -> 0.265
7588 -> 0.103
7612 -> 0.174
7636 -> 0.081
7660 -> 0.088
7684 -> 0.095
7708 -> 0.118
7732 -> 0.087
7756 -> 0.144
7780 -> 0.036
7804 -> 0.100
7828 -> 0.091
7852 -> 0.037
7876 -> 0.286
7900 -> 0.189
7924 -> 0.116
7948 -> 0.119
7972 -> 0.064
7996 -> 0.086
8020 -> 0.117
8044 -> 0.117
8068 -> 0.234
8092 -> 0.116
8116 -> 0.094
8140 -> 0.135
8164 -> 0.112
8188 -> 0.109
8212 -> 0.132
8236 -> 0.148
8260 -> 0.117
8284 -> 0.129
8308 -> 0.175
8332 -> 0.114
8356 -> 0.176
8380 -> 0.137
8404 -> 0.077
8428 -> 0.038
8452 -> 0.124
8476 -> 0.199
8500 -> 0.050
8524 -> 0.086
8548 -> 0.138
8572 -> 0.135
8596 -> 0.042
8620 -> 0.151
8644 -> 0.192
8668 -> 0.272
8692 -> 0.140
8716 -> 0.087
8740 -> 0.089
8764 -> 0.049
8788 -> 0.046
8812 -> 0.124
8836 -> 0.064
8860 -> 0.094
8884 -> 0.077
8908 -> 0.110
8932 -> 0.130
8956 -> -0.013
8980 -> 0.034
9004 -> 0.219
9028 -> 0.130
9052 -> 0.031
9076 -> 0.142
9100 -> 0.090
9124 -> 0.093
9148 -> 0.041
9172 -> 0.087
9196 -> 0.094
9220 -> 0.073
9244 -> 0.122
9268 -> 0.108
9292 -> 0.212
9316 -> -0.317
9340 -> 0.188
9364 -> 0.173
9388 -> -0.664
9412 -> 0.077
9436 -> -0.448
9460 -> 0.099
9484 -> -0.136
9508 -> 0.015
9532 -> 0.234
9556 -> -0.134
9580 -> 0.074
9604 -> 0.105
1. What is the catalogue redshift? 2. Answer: 0.20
